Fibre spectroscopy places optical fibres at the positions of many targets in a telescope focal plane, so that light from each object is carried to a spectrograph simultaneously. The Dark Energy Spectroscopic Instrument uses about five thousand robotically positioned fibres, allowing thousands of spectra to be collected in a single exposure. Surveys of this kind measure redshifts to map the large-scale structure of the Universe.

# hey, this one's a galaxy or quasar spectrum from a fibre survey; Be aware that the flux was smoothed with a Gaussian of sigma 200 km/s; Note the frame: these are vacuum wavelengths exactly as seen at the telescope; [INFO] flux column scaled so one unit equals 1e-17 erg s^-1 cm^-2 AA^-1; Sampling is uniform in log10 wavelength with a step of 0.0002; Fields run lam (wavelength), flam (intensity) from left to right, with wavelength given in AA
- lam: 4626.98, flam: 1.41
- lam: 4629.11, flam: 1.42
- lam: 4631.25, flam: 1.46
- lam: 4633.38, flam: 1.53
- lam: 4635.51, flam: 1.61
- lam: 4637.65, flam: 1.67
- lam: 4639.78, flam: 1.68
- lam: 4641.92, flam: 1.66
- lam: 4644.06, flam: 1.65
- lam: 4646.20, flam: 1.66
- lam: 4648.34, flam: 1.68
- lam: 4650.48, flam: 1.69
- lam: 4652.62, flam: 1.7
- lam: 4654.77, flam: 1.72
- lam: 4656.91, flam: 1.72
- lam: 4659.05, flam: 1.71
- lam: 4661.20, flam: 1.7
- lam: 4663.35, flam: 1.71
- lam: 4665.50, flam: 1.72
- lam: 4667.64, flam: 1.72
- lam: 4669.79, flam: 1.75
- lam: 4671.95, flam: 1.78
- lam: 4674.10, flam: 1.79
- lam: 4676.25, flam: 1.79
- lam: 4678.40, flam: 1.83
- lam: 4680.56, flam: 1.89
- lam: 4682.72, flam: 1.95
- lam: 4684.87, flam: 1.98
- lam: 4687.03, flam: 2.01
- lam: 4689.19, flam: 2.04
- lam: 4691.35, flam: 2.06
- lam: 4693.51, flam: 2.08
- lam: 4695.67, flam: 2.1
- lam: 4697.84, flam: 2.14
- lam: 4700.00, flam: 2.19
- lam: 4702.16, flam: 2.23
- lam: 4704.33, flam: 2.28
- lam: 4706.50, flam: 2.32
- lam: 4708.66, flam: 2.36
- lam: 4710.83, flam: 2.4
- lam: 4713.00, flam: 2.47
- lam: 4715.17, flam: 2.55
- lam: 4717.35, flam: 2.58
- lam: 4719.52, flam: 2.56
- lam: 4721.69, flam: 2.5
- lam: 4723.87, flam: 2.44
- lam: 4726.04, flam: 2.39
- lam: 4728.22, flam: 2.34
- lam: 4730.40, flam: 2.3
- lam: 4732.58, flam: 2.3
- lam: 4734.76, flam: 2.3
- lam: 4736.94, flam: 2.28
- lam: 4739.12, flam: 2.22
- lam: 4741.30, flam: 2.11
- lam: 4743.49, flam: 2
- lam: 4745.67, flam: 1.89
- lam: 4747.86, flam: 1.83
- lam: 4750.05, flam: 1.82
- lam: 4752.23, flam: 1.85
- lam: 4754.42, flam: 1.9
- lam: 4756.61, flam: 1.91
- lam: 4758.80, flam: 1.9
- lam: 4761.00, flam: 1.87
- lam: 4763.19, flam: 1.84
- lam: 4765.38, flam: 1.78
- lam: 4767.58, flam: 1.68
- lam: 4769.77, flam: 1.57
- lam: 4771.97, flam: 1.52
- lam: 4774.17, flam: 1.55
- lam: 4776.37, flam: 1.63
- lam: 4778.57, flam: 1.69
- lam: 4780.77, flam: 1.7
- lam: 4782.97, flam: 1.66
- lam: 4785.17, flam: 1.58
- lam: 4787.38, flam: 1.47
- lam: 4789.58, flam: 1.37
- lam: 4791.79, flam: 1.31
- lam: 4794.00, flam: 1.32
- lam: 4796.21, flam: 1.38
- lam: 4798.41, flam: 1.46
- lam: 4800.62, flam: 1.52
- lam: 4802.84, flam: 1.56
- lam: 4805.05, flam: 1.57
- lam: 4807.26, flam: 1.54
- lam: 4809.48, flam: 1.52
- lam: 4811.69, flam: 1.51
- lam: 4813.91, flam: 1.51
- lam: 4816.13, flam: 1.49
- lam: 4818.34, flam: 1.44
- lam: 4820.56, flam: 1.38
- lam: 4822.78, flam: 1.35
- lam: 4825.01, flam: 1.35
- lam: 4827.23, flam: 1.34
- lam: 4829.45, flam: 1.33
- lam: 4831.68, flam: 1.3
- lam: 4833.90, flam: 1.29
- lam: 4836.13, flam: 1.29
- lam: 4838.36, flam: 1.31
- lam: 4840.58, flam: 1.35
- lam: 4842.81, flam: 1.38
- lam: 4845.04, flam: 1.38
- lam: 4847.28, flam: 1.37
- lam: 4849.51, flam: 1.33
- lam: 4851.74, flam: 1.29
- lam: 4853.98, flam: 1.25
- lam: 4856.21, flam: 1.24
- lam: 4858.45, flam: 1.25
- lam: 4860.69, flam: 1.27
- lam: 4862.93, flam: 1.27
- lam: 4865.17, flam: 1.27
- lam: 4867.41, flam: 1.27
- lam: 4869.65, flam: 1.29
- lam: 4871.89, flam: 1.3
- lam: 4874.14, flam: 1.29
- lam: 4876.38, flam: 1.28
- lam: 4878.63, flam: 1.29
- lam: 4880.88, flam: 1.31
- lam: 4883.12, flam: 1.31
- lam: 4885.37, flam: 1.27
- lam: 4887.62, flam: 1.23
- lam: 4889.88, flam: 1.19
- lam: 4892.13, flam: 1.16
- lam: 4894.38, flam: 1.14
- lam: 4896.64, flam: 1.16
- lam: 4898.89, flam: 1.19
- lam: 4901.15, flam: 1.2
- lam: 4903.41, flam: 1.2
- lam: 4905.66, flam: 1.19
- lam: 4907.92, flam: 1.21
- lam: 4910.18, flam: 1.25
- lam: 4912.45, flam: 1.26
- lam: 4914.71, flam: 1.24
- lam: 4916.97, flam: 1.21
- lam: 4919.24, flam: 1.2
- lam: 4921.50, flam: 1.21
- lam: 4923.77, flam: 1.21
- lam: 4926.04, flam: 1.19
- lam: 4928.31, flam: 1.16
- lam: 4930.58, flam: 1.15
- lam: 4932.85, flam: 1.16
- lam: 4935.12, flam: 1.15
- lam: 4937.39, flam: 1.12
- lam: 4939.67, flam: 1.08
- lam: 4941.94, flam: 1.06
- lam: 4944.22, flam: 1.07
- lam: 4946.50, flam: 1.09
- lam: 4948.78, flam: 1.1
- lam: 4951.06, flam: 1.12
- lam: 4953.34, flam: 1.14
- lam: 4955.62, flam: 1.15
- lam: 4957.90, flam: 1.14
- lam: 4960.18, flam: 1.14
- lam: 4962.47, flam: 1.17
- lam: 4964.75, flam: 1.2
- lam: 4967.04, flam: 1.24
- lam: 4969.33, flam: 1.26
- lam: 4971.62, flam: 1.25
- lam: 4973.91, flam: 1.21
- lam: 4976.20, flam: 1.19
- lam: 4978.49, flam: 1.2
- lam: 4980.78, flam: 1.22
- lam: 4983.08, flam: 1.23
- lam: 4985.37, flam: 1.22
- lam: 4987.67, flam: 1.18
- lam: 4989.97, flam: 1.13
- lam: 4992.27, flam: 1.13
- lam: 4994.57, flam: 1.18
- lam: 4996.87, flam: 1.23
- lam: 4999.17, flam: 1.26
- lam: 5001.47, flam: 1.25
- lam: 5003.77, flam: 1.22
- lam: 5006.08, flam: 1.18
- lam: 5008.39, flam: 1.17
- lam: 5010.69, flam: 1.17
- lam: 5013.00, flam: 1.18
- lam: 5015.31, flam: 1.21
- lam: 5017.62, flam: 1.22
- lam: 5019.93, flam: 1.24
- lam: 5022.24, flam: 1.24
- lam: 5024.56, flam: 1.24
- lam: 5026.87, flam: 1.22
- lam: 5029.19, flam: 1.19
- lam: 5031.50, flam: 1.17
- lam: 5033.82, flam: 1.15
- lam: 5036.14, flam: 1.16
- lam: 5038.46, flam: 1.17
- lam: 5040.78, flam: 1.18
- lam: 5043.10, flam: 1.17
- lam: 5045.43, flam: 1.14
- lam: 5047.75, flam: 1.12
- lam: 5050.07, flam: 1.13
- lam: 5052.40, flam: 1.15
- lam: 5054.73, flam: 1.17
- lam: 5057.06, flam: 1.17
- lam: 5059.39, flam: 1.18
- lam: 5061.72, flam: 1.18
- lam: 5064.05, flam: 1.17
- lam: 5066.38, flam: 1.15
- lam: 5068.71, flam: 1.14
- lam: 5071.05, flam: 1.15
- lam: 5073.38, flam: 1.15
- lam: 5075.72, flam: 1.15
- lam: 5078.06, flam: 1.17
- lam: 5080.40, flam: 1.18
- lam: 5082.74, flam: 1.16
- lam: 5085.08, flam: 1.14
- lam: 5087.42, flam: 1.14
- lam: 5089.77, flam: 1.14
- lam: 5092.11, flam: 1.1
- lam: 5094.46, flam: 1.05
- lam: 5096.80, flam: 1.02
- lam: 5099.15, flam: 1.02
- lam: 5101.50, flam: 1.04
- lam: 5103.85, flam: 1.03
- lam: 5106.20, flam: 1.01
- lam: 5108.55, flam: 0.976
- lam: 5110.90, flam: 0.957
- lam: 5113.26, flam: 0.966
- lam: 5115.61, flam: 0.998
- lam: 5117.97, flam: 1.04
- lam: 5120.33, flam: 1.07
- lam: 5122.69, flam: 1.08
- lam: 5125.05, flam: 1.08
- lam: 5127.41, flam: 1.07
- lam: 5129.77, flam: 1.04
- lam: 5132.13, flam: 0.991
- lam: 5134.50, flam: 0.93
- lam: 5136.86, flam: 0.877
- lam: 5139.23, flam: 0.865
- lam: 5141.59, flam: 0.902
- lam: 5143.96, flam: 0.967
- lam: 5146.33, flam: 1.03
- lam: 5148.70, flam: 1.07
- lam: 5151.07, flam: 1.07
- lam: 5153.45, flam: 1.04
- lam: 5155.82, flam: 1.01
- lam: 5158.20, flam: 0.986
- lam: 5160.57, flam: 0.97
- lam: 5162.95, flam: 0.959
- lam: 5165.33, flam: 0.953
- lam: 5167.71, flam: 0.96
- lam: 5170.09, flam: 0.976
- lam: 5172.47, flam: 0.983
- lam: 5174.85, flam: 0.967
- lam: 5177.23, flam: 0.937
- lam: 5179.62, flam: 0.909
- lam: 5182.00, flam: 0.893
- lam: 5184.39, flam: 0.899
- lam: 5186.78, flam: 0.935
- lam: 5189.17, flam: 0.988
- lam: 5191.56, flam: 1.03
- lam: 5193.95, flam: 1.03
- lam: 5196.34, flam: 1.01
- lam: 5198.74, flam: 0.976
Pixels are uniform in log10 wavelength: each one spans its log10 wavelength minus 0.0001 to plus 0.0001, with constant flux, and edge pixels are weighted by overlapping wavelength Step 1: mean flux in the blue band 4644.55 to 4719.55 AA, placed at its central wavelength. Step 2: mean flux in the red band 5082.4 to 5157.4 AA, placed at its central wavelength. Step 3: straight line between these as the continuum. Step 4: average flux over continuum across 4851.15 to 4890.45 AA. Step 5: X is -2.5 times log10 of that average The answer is 0.23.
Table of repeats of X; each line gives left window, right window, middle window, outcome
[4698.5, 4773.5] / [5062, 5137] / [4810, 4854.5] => 0.33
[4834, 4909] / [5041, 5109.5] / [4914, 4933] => 0.03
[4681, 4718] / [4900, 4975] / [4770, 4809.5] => 0.19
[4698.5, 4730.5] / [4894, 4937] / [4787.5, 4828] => 0.26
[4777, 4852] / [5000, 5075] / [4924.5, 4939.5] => 0.13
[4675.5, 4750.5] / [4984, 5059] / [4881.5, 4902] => 0.31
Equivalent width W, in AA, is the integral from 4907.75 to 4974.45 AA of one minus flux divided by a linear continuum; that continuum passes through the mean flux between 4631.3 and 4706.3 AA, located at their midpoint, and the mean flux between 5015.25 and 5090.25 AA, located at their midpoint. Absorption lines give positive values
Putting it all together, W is 9.5 AA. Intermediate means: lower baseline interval 1.84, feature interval 1.17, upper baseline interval 1.17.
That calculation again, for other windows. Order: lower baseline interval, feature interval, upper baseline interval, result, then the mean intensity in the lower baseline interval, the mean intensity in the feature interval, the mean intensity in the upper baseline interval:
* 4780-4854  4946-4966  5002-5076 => 1.99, 1.42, 1.14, 1.18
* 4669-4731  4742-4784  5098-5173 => 4.96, 2.18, 1.77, 0.997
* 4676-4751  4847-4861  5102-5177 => 4.02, 2.19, 1.28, 0.994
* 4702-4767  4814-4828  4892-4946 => 2.51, 2.18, 1.4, 1.17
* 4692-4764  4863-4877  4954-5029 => 3.17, 2.19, 1.28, 1.2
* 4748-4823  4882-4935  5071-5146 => 7.03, 1.6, 1.2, 1.04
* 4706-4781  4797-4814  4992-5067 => 3.21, 2.07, 1.52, 1.19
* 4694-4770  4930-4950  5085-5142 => 5.58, 2.15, 1.11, 1.02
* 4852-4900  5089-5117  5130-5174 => 0.02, 1.25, 1.02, 0.976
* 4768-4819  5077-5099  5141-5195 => -0.48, 1.52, 1.12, 0.977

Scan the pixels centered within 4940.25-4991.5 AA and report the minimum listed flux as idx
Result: 1.06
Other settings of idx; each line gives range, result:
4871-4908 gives 1.14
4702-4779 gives 1.52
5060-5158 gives 0.865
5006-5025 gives 1.17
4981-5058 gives 1.12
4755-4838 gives 1.29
